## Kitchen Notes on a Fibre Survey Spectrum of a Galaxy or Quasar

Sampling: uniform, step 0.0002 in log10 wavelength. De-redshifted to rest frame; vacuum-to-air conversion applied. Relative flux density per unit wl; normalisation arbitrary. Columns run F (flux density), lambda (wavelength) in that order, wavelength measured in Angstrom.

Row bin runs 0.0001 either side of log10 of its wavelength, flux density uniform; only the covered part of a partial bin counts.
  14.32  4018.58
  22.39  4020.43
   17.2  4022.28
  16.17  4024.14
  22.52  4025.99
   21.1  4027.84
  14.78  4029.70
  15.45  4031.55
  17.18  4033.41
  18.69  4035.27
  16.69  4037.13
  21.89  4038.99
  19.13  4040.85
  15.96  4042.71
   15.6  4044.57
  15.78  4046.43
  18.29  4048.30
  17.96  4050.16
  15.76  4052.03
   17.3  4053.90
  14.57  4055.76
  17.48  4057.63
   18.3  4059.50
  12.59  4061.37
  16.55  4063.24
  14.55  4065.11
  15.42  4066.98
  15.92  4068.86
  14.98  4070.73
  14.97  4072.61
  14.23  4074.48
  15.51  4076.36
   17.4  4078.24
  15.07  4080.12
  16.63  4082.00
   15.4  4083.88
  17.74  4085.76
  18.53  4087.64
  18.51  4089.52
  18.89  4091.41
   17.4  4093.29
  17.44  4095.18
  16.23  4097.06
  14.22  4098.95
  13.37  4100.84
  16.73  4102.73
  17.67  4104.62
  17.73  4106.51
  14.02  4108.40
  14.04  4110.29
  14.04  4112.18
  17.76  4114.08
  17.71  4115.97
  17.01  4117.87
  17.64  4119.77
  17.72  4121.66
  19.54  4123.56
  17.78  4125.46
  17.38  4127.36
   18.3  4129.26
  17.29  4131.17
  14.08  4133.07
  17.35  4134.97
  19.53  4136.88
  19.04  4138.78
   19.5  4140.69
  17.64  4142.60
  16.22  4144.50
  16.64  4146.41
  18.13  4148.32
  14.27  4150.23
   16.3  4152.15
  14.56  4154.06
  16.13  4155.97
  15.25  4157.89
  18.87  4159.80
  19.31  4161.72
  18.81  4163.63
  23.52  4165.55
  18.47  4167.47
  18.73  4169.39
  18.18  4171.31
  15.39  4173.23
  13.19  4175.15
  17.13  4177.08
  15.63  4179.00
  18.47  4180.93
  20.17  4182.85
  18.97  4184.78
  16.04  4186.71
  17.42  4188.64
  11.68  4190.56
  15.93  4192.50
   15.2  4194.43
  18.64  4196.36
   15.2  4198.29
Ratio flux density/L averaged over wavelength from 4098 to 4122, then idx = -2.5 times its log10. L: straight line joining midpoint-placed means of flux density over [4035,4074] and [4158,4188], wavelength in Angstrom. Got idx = 0.073 mag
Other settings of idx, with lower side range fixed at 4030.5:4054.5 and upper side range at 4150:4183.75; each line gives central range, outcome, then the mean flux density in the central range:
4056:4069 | 0.105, 15.8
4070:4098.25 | 0.050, 16.6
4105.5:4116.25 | 0.104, 15.8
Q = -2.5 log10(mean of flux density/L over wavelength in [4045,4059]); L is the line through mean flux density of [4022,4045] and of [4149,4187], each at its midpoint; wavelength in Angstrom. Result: 0.071 mag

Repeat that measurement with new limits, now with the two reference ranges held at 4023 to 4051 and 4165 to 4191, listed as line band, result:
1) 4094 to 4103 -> 0.14 mag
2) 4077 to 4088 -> 0.06 mag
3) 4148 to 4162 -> 0.07 mag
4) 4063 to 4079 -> 0.15 mag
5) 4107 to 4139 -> 0.03 mag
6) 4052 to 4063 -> 0.11 mag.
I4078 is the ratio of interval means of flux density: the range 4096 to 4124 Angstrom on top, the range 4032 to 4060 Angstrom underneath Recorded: 0.9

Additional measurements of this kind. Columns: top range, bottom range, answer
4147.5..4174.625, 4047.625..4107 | 1.07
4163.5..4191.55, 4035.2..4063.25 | 1.02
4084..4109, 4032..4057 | 0.97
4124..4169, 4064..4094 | 1.08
